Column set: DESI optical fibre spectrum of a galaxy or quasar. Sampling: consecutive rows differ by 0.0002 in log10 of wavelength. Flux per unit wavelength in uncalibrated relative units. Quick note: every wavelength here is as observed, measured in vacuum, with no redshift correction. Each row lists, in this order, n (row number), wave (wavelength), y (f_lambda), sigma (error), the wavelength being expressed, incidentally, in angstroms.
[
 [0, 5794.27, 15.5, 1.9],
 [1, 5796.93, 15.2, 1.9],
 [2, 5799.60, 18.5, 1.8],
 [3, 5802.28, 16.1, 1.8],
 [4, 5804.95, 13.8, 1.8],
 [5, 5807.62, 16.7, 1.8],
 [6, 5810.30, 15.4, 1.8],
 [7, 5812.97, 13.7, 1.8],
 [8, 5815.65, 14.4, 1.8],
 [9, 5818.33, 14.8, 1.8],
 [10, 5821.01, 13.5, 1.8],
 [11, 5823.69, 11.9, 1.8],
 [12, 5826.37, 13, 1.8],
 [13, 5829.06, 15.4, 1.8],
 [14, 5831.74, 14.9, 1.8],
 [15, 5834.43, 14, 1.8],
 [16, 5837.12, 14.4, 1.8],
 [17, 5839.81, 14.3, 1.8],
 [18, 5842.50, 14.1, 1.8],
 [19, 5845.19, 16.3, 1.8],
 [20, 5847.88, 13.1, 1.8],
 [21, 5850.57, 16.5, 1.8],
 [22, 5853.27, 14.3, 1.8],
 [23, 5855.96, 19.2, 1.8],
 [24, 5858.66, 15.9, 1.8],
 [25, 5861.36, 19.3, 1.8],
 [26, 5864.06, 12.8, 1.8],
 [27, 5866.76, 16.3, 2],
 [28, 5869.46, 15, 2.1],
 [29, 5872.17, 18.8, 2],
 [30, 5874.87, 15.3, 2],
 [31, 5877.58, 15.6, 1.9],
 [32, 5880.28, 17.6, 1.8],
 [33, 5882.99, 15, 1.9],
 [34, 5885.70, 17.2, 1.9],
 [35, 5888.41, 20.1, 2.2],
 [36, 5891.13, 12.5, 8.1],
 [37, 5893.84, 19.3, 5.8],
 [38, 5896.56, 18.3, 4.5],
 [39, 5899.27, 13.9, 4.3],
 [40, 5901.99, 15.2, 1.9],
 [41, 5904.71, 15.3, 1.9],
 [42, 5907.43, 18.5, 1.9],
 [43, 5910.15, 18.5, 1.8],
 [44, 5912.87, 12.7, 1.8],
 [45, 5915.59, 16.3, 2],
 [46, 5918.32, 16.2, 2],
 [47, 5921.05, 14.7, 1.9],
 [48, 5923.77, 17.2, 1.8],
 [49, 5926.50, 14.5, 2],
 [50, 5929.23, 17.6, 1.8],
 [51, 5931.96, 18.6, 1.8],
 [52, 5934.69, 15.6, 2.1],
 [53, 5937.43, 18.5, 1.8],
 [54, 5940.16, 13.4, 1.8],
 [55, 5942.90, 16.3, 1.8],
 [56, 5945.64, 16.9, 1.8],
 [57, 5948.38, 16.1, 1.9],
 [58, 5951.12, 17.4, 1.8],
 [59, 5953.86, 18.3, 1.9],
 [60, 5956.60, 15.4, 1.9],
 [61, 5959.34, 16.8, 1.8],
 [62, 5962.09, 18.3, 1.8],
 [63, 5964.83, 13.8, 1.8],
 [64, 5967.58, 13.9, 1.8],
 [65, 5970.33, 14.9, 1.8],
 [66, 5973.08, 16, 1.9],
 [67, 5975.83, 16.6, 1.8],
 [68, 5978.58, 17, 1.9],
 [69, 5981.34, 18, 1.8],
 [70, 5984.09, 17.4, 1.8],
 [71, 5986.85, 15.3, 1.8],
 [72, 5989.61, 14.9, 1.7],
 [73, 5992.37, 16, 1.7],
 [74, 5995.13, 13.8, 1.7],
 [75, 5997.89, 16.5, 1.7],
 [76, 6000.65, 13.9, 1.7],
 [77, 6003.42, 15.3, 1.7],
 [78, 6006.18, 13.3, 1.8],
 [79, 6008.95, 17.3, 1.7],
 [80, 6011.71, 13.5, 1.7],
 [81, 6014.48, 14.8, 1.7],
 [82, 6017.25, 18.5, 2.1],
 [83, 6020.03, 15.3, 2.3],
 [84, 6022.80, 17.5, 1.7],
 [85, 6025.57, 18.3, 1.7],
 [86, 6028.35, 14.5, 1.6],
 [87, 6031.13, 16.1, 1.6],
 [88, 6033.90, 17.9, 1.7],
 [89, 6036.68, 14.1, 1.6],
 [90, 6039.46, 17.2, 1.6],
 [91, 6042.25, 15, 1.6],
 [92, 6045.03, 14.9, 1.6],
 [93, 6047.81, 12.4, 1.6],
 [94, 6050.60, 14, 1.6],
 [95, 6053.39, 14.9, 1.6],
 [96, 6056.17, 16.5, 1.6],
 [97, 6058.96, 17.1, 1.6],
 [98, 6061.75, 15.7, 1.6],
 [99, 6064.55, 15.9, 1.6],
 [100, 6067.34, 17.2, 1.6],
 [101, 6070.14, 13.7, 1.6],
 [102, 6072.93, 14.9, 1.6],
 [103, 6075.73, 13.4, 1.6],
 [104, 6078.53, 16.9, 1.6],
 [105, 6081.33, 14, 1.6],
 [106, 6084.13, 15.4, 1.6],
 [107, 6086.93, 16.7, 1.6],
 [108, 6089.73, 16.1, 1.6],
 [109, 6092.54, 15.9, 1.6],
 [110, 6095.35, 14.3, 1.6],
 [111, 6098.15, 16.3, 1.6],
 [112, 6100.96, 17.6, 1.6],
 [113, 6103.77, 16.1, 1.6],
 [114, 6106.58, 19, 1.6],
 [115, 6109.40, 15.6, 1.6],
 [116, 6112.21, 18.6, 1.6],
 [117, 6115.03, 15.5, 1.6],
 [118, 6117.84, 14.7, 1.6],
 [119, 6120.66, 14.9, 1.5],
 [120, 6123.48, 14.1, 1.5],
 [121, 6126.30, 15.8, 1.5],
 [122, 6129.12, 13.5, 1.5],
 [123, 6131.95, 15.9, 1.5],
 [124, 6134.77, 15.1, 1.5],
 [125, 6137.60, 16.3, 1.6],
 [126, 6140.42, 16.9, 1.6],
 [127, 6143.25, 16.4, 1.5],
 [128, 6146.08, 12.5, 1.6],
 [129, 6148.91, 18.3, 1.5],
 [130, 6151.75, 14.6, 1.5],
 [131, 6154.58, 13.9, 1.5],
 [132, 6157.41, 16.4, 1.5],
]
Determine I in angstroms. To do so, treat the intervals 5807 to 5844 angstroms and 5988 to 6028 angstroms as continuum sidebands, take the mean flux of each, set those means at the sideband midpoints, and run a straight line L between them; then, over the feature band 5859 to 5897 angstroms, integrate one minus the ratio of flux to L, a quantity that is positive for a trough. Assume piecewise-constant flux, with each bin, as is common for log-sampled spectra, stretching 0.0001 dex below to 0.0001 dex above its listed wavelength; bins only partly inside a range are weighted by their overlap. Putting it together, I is -4.99 angstroms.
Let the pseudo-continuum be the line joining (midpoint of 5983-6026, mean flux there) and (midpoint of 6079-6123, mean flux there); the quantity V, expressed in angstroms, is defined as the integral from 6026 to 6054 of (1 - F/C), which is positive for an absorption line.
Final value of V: 1.0 angstroms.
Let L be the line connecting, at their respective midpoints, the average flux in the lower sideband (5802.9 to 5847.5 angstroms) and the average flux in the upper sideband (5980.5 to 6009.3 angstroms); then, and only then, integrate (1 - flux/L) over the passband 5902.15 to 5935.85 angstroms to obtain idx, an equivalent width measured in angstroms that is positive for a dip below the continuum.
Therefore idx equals -2.8 angstroms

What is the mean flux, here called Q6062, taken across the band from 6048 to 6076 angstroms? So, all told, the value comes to 15.3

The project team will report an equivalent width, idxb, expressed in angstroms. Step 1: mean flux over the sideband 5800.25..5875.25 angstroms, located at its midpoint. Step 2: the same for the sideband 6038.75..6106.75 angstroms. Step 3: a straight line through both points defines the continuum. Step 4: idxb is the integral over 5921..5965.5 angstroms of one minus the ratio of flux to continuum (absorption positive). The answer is -3.5 angstroms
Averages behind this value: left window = 15.1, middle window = 16.5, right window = 15.6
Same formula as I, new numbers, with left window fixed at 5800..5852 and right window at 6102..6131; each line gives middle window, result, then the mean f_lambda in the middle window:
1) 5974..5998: -1.4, 16.1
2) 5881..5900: -2.4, 16.7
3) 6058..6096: 0.3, 15.5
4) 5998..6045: -1.1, 15.8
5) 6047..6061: 0.4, 15.1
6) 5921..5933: -1.3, 16.7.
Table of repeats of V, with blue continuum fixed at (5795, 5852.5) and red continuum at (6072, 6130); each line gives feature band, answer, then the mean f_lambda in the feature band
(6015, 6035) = -1.7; 16.8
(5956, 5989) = -1.8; 16.1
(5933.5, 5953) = -1.5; 16.4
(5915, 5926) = -0.6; 16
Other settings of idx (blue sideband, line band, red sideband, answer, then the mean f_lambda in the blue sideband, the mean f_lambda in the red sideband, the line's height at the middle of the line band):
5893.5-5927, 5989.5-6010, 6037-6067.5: 0.8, 16.1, 15.4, 15.7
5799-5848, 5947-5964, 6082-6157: -2.0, 14.6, 15.8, 15.1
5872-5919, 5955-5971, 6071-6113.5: 0.7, 16.4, 16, 16.3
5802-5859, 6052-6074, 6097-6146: -0.1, 14.8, 15.9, 15.7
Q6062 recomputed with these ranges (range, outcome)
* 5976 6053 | 15.7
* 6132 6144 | 16.1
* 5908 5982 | 16.3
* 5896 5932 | 16.1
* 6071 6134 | 15.7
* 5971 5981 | 16.6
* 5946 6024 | 15.9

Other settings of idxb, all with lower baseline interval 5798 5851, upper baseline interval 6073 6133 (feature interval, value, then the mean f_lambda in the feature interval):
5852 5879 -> -2.55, 16.3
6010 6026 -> -0.85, 16.2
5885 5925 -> -3.68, 16.4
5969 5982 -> -1.00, 16.4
